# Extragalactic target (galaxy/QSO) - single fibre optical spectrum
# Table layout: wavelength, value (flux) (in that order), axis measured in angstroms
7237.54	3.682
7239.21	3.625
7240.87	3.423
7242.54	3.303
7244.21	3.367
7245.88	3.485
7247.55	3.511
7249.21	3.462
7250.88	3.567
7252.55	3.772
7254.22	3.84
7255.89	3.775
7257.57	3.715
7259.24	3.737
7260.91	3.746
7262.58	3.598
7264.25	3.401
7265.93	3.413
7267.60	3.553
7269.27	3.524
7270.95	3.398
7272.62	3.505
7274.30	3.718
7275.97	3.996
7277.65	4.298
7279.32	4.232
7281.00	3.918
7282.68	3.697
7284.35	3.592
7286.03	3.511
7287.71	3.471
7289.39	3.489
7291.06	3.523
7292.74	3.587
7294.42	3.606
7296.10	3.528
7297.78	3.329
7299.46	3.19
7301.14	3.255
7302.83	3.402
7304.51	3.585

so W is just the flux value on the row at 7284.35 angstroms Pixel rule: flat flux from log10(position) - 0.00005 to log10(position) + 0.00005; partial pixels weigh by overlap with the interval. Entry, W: 3.592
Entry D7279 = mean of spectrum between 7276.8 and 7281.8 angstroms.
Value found 4.15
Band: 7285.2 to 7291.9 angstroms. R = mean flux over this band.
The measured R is 3.5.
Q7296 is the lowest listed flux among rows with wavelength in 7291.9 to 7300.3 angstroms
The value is 3.19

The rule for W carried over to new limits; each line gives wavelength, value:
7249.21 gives 3.462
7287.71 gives 3.471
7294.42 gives 3.606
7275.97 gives 3.996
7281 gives 3.918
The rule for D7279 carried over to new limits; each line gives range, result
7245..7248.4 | 3.5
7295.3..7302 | 3.32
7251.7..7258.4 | 3.77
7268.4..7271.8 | 3.46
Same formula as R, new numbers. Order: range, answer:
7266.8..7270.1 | 3.54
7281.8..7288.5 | 3.57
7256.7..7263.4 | 3.7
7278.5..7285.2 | 3.86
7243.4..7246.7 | 3.42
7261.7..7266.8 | 3.47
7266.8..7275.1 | 3.54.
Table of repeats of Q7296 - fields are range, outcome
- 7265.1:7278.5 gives 3.398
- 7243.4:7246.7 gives 3.367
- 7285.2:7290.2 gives 3.471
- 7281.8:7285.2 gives 3.592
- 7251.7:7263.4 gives 3.598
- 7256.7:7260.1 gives 3.715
